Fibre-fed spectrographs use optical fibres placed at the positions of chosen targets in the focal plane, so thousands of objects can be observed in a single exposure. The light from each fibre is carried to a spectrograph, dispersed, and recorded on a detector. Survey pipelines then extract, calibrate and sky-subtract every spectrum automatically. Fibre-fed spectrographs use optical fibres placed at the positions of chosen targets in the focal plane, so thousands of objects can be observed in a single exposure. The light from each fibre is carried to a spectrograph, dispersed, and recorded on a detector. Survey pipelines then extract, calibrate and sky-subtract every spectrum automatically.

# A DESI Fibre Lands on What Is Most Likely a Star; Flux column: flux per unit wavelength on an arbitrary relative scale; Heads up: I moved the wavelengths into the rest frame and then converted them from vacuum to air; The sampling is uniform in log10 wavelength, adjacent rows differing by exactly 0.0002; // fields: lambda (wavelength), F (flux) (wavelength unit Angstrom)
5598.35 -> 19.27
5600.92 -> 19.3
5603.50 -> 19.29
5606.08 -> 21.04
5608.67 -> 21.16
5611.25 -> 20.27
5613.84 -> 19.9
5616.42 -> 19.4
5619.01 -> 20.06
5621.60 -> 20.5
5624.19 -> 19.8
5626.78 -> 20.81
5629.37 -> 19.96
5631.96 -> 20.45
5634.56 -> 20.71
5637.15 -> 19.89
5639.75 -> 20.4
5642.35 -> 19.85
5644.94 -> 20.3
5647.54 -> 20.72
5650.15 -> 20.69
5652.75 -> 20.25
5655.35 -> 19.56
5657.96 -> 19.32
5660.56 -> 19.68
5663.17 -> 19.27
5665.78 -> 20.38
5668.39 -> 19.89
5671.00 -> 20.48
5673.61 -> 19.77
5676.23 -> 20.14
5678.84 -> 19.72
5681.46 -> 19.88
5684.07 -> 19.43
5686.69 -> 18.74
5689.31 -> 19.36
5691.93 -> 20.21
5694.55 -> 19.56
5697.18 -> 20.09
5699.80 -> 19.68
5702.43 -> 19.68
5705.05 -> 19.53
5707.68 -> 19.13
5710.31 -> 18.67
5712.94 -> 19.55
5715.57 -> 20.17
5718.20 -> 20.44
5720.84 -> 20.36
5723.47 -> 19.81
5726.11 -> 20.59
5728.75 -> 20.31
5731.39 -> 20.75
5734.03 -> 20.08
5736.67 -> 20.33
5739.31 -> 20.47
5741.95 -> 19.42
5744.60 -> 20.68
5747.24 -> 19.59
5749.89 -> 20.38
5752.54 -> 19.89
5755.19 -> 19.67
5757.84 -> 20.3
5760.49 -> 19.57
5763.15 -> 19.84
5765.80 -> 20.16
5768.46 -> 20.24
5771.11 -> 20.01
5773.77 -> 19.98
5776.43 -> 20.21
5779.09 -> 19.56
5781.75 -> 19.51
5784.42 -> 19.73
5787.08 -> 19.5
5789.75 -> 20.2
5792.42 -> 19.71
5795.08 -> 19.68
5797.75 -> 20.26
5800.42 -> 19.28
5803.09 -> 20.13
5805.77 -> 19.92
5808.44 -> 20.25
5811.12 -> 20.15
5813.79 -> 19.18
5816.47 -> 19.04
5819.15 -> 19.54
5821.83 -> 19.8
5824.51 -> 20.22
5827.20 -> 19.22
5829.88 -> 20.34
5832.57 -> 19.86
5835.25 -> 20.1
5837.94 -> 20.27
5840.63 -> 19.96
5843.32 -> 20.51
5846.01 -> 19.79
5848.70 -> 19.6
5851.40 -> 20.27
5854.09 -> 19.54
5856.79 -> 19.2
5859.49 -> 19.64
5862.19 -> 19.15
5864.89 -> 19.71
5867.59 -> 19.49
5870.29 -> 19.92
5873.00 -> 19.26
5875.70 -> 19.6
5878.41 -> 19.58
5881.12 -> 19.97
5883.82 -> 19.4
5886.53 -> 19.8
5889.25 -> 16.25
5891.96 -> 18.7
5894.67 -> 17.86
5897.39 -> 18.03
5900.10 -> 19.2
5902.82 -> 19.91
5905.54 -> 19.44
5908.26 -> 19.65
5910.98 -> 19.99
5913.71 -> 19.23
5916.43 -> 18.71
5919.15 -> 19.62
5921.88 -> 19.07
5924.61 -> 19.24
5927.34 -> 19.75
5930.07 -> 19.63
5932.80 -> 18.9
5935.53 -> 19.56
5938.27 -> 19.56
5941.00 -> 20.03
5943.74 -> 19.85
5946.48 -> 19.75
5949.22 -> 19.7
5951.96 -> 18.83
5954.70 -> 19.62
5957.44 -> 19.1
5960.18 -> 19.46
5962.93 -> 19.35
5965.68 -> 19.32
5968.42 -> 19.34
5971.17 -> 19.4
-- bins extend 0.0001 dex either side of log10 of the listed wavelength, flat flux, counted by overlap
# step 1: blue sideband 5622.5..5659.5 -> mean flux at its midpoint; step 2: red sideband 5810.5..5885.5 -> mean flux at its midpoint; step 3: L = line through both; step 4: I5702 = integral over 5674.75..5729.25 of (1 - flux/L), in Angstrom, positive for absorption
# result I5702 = 0.8 Angstrom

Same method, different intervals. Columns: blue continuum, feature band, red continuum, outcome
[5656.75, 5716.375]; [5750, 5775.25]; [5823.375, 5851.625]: -0.19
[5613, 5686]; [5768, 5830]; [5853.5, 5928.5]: -0.82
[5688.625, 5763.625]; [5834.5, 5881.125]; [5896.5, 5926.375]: -0.60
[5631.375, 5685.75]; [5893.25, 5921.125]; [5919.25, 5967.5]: 0.52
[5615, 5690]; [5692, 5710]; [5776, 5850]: 0.31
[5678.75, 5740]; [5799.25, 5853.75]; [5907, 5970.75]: -0.62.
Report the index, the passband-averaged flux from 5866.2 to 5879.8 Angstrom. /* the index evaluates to 19.6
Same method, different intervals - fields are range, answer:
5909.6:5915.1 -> 19.6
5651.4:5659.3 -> 19.7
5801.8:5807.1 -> 20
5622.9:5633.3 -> 20.3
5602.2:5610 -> 20.5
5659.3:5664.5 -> 19.5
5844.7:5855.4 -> 19.8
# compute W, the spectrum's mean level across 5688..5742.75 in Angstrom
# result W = 19.9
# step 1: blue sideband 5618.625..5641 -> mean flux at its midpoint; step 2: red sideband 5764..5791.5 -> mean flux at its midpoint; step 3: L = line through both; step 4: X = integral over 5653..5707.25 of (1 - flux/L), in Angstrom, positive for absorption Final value 1.2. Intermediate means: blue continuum 20.3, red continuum 19.9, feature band 19.7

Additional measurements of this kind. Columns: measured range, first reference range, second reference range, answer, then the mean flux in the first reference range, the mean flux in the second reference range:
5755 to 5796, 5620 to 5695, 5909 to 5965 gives -0.23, 20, 19.4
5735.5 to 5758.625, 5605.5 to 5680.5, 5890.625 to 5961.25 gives -0.27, 20.1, 19.3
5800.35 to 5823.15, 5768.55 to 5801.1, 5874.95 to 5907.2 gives -0.12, 19.8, 19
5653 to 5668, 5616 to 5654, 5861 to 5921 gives 0.35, 20.3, 19.2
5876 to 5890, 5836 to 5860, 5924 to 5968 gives 0.40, 19.9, 19.5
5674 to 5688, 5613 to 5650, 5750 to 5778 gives 0.38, 20.2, 20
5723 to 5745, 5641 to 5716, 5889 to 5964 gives -0.68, 19.8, 19.3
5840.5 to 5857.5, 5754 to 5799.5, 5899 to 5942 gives -0.16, 19.9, 19.5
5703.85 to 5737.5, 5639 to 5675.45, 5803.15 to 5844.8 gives 0.01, 20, 19.9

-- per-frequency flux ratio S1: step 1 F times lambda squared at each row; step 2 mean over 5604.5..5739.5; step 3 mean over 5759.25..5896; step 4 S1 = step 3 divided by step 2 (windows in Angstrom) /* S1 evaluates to 1.0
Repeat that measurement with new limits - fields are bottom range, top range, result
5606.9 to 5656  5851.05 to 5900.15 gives 1.03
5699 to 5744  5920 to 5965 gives 1.05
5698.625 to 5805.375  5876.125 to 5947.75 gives 1.02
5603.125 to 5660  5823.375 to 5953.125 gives 1.05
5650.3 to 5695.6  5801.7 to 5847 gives 1.06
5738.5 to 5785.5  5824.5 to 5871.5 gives 1.02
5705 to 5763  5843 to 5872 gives 1.03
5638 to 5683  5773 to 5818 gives 1.04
